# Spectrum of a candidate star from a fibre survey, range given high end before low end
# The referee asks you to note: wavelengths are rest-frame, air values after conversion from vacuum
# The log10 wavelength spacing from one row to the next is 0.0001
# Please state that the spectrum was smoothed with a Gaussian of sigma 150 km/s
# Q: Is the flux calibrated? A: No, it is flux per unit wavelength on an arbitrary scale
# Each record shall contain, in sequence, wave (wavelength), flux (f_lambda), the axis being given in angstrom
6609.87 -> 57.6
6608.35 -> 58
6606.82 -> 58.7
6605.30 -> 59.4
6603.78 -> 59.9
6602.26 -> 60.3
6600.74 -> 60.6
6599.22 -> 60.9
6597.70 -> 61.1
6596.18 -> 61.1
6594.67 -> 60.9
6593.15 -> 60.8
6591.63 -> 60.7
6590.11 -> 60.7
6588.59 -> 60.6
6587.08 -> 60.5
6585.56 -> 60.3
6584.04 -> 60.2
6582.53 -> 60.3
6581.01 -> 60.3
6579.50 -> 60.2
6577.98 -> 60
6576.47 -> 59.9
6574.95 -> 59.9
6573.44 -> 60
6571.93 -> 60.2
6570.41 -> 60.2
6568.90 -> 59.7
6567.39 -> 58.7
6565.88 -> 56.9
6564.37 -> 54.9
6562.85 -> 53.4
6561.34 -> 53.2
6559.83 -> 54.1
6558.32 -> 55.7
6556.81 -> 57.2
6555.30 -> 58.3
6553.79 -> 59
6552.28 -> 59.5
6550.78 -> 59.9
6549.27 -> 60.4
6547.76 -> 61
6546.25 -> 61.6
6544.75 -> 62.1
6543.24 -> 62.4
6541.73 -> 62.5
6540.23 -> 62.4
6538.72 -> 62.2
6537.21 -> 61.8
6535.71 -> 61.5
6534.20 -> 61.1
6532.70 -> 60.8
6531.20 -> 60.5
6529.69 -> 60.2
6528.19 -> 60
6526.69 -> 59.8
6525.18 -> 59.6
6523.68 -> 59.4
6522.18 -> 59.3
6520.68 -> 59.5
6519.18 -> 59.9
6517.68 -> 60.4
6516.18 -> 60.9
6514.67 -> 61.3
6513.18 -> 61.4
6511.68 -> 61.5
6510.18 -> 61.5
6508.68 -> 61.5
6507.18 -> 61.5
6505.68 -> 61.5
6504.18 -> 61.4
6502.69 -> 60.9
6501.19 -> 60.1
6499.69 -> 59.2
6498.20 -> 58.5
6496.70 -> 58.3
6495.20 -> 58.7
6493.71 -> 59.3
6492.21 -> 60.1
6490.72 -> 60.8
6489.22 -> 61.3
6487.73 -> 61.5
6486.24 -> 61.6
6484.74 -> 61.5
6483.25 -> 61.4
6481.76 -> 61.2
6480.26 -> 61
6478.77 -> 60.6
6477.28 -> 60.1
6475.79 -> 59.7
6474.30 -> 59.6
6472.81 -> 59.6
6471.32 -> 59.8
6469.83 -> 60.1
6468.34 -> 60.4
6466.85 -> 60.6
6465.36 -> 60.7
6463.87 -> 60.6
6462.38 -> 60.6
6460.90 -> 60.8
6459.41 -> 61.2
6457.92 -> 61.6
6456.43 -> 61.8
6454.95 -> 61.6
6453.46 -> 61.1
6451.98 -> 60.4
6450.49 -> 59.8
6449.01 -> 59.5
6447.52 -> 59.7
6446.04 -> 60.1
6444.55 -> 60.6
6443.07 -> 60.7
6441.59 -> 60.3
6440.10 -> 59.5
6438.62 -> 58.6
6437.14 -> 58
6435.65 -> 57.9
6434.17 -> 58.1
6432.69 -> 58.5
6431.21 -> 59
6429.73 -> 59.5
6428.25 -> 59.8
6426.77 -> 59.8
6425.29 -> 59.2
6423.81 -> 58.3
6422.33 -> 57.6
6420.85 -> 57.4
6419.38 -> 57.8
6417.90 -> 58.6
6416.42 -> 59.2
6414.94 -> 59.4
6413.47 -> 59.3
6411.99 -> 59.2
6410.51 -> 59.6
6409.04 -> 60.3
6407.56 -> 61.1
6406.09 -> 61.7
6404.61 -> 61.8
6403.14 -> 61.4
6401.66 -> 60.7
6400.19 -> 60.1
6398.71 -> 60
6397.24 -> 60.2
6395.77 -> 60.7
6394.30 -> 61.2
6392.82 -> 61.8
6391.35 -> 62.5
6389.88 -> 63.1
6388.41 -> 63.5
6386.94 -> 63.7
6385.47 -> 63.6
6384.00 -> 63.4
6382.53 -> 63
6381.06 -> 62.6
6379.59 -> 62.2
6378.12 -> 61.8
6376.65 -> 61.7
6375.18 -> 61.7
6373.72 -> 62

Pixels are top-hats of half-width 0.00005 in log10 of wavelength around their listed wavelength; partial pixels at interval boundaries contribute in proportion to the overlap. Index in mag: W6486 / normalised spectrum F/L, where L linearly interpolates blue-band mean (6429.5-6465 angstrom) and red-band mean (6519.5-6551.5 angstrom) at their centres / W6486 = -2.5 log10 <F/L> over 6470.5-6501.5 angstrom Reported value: 0.00 mag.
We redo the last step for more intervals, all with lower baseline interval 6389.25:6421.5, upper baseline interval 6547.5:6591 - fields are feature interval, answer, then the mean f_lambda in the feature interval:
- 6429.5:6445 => 0.02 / 59.1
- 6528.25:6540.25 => -0.04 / 61.2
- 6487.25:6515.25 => -0.02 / 60.5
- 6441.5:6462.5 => -0.01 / 60.7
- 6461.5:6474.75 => -0.01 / 60.3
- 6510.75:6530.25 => -0.02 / 60.3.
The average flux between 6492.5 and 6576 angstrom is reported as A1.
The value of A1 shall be 59.8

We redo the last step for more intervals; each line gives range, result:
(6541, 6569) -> 58.4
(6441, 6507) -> 60.5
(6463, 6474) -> 60.2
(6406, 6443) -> 59.1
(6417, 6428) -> 58.5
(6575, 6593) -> 60.3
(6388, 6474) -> 60.1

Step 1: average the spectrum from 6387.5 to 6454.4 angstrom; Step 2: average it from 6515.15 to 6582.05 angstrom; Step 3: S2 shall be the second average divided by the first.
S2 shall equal 0.99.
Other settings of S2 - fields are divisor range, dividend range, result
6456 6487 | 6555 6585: 0.96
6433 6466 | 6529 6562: 1.00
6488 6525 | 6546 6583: 0.97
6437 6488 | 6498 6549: 1.01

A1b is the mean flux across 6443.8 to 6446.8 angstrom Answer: 60.4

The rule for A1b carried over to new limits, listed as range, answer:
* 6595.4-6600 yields 61.1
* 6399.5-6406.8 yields 61.1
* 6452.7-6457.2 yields 61.6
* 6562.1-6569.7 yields 56.7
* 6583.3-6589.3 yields 60.4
